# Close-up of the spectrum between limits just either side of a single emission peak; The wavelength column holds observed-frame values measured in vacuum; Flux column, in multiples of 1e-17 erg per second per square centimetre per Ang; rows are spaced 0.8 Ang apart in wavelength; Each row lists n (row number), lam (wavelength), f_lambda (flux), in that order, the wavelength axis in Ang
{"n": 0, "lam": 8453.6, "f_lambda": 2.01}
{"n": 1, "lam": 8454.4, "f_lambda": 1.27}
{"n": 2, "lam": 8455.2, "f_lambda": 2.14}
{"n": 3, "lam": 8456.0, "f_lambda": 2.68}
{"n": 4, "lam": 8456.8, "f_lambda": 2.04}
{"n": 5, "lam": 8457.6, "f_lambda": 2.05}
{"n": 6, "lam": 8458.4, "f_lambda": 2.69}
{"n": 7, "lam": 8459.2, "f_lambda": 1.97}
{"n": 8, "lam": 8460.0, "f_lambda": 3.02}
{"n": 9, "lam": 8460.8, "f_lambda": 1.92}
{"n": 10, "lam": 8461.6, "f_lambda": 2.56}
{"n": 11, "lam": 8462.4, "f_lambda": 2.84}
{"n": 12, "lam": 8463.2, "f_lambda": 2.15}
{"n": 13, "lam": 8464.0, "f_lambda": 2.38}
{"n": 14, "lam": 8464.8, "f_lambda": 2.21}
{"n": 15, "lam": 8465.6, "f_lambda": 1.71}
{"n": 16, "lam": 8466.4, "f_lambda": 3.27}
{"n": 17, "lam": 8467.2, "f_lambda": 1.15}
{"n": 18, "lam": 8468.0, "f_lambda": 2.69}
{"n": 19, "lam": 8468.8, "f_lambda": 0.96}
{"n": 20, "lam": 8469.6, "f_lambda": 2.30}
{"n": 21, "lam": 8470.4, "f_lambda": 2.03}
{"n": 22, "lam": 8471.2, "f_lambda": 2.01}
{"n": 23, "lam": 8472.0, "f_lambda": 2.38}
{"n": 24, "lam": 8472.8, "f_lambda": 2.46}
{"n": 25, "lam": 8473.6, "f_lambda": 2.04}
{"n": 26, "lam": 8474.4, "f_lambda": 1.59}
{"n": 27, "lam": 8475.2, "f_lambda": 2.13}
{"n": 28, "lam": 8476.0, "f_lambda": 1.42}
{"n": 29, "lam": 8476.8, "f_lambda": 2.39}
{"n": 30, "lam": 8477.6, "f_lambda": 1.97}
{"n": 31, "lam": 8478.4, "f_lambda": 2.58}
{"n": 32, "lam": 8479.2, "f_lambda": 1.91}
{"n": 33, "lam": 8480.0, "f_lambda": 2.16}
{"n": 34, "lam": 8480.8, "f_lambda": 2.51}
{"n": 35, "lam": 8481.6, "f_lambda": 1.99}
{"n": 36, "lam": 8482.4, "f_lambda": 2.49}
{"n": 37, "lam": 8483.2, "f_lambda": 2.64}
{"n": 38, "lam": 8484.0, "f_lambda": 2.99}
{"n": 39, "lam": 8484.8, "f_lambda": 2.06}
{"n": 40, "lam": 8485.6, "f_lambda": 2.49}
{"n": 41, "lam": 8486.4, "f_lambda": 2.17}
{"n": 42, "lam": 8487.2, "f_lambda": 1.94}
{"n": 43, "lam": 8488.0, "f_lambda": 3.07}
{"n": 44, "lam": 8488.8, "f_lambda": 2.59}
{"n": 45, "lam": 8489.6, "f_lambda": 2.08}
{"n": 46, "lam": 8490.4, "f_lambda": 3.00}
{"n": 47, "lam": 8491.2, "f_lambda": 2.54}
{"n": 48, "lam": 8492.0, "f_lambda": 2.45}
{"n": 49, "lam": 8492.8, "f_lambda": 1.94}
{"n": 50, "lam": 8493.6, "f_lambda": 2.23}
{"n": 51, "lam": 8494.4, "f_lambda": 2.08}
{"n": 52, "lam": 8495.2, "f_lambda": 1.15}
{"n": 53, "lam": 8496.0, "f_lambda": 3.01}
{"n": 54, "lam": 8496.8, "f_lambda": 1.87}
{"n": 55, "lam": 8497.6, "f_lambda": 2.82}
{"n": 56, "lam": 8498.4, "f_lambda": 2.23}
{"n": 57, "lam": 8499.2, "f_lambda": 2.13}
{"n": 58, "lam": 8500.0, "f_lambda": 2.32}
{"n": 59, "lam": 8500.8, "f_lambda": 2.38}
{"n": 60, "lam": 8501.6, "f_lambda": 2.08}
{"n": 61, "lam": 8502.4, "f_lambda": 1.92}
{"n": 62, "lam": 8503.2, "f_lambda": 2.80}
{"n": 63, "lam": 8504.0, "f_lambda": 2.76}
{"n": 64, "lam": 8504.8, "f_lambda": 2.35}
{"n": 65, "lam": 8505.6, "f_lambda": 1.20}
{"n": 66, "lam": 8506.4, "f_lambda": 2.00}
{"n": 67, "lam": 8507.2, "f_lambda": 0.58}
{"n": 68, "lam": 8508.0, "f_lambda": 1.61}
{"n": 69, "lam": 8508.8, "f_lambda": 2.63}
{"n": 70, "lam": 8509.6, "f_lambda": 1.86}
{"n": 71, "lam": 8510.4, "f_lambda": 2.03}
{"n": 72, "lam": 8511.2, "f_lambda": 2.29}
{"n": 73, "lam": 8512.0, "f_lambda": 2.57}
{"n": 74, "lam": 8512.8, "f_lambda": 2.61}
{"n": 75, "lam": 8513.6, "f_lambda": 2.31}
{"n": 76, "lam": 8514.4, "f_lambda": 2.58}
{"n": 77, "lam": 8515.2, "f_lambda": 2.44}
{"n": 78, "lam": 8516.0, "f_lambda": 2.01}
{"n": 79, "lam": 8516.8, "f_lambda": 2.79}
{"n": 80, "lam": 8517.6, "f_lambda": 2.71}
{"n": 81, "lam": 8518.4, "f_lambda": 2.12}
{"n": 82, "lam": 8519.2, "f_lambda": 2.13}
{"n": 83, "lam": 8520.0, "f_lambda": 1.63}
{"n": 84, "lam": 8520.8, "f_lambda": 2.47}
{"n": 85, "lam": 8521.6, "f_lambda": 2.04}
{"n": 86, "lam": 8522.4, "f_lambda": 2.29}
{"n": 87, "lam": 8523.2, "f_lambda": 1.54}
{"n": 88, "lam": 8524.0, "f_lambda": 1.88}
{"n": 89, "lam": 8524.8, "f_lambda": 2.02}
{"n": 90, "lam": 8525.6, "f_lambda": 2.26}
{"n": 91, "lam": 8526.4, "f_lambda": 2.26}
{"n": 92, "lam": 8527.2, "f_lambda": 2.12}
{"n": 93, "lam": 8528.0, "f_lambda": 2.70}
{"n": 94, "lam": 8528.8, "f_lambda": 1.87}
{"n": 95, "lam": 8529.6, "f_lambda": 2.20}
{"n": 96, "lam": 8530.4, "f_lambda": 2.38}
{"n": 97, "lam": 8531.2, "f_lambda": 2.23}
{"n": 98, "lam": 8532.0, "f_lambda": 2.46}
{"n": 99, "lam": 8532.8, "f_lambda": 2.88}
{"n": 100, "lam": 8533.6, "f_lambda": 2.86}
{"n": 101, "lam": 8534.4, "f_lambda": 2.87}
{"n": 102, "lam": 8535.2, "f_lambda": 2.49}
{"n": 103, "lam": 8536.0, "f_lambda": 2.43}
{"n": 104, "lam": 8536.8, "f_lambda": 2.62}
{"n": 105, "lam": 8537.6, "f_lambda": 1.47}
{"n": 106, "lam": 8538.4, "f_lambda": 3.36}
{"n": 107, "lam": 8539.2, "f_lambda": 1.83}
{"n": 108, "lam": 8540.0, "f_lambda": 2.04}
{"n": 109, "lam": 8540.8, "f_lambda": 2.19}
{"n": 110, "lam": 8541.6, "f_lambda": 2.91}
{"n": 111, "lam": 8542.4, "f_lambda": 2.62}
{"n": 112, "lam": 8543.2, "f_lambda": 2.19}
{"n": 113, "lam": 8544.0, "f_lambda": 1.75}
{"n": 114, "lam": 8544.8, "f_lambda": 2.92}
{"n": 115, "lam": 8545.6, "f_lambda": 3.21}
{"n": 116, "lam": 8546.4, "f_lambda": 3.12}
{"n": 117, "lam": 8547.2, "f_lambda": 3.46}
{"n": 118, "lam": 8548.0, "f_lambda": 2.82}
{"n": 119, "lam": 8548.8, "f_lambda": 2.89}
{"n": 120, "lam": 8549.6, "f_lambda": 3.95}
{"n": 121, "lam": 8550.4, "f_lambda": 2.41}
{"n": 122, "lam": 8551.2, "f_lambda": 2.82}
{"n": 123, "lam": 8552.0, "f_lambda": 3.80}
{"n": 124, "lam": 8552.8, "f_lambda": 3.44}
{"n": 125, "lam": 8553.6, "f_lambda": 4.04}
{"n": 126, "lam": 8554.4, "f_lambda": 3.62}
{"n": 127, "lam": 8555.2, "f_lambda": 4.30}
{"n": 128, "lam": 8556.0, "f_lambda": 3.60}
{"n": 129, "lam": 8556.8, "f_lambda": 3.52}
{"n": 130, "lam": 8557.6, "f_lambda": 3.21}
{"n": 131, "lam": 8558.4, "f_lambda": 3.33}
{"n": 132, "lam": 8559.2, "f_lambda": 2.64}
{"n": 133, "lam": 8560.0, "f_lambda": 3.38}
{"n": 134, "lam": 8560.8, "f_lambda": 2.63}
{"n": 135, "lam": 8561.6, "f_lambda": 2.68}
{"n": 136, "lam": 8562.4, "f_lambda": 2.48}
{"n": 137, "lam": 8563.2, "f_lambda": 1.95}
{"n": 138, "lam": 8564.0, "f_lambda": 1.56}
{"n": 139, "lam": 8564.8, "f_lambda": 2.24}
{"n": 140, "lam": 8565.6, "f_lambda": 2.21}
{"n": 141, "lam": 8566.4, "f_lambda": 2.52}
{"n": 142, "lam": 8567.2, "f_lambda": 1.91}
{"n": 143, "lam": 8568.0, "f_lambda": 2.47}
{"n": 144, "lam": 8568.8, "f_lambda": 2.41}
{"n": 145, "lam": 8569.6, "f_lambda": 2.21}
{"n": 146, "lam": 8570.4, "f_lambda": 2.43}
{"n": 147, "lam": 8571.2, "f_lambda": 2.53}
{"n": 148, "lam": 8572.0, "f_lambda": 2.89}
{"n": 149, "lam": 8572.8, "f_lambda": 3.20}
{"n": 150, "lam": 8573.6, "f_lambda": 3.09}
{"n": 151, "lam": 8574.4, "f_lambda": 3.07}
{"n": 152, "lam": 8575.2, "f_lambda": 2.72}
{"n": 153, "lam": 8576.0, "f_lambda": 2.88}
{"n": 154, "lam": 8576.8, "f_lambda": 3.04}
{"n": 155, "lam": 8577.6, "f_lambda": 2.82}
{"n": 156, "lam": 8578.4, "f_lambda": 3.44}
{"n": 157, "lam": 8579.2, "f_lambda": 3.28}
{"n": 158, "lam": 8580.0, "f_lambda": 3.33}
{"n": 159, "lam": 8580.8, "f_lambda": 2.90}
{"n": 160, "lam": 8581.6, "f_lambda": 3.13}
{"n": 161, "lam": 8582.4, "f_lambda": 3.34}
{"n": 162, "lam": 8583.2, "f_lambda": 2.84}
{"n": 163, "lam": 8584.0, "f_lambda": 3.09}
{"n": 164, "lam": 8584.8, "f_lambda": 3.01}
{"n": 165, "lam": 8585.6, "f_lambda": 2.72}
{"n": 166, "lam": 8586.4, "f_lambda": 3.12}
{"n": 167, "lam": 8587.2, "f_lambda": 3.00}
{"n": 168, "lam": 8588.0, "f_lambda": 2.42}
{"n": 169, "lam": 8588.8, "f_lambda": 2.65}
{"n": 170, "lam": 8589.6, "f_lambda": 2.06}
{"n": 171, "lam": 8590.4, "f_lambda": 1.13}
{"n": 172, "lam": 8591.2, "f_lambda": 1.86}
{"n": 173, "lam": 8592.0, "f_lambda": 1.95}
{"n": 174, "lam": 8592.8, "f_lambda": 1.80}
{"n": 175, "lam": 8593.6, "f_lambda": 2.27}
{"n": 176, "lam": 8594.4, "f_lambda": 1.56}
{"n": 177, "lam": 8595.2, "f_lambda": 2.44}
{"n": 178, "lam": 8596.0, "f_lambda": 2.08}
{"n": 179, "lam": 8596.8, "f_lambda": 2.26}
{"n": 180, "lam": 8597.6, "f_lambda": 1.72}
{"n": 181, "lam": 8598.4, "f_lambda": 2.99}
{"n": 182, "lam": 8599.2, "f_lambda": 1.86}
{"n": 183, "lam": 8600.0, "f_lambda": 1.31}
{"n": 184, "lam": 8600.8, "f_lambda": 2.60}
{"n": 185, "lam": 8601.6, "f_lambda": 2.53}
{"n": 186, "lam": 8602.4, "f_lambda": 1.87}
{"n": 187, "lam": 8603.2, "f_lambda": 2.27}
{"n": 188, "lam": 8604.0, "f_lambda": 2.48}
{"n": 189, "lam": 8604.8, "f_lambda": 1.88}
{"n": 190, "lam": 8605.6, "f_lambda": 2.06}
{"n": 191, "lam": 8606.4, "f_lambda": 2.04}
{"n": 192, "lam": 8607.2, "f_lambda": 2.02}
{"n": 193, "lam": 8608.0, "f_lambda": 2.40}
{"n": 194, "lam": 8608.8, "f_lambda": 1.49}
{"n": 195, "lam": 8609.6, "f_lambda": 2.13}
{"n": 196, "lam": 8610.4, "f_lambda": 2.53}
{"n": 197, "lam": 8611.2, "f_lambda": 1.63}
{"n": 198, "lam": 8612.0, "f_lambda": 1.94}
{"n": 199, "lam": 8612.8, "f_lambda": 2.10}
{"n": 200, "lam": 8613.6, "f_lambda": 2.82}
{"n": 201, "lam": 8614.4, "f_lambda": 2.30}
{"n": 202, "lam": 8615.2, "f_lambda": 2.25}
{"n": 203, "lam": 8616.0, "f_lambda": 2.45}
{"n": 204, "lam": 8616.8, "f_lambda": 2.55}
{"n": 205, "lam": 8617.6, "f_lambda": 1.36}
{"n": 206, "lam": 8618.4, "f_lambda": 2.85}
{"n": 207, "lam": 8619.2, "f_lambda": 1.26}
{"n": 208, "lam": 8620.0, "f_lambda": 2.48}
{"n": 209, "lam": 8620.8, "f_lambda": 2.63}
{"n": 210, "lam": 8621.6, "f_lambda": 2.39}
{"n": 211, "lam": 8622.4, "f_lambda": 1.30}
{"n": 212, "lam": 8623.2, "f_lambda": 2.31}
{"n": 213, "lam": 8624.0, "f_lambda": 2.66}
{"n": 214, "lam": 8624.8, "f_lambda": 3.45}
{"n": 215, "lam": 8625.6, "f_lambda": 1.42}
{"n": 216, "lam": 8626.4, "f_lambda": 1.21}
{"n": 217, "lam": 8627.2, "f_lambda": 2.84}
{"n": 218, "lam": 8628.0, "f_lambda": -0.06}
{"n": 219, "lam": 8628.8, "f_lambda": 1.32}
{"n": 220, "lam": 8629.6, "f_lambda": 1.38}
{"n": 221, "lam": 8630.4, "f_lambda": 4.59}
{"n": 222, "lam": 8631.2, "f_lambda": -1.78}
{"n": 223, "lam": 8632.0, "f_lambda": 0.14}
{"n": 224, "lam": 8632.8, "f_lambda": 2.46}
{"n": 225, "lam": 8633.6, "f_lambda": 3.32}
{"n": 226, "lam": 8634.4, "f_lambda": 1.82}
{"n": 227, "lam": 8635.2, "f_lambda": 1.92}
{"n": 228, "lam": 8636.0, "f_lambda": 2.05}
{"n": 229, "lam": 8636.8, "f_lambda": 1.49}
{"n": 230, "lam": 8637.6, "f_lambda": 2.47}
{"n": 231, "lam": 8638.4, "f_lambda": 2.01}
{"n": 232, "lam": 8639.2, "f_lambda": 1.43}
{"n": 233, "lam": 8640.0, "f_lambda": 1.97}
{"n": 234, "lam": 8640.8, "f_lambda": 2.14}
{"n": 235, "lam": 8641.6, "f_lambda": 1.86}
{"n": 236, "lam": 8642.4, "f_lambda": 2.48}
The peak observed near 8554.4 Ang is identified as Halpha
